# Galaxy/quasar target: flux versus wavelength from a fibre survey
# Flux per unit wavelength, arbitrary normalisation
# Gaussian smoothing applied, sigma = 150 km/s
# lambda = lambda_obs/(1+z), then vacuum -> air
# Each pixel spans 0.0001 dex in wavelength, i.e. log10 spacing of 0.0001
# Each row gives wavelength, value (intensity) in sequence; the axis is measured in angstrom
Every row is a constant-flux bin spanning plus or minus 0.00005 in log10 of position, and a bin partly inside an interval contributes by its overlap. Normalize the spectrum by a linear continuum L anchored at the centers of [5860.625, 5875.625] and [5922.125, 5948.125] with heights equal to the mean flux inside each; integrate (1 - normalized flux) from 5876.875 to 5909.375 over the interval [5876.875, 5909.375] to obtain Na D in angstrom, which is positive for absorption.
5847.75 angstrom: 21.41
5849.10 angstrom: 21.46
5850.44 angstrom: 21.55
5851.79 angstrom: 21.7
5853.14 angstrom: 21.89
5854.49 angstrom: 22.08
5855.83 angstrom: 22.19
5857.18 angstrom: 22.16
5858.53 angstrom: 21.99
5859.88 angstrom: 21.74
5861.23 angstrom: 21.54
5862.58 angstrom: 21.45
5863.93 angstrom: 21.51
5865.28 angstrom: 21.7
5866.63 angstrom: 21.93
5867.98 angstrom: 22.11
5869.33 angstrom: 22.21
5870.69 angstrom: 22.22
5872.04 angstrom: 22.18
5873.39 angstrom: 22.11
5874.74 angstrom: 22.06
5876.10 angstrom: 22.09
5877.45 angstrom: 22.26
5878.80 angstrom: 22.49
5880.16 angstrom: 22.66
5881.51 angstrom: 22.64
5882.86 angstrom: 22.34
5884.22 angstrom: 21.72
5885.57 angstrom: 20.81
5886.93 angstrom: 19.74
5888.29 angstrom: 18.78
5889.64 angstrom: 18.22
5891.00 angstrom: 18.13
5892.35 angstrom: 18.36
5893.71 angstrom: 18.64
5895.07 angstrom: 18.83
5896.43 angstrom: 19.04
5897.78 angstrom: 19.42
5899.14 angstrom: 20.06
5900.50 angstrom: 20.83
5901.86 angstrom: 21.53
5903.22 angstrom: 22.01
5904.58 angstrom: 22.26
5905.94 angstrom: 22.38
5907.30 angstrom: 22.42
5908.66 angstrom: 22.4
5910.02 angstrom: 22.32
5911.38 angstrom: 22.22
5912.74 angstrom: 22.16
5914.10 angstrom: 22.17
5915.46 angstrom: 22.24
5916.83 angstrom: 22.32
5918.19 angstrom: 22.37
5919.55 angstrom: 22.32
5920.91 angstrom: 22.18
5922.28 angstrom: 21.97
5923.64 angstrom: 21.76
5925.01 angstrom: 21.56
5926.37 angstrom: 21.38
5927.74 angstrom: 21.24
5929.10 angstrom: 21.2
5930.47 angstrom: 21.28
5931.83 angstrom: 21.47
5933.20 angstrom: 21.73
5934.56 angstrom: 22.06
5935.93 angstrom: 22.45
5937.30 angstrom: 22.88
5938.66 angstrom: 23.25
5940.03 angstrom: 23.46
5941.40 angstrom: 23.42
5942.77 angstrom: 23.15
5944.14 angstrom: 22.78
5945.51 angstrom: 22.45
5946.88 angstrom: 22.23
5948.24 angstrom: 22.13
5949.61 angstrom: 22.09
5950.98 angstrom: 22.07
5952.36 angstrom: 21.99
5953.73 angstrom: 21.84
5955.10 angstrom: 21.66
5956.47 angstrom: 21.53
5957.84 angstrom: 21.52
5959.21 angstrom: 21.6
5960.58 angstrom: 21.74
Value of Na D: 1.88 angstrom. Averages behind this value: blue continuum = 21.9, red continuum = 22.2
